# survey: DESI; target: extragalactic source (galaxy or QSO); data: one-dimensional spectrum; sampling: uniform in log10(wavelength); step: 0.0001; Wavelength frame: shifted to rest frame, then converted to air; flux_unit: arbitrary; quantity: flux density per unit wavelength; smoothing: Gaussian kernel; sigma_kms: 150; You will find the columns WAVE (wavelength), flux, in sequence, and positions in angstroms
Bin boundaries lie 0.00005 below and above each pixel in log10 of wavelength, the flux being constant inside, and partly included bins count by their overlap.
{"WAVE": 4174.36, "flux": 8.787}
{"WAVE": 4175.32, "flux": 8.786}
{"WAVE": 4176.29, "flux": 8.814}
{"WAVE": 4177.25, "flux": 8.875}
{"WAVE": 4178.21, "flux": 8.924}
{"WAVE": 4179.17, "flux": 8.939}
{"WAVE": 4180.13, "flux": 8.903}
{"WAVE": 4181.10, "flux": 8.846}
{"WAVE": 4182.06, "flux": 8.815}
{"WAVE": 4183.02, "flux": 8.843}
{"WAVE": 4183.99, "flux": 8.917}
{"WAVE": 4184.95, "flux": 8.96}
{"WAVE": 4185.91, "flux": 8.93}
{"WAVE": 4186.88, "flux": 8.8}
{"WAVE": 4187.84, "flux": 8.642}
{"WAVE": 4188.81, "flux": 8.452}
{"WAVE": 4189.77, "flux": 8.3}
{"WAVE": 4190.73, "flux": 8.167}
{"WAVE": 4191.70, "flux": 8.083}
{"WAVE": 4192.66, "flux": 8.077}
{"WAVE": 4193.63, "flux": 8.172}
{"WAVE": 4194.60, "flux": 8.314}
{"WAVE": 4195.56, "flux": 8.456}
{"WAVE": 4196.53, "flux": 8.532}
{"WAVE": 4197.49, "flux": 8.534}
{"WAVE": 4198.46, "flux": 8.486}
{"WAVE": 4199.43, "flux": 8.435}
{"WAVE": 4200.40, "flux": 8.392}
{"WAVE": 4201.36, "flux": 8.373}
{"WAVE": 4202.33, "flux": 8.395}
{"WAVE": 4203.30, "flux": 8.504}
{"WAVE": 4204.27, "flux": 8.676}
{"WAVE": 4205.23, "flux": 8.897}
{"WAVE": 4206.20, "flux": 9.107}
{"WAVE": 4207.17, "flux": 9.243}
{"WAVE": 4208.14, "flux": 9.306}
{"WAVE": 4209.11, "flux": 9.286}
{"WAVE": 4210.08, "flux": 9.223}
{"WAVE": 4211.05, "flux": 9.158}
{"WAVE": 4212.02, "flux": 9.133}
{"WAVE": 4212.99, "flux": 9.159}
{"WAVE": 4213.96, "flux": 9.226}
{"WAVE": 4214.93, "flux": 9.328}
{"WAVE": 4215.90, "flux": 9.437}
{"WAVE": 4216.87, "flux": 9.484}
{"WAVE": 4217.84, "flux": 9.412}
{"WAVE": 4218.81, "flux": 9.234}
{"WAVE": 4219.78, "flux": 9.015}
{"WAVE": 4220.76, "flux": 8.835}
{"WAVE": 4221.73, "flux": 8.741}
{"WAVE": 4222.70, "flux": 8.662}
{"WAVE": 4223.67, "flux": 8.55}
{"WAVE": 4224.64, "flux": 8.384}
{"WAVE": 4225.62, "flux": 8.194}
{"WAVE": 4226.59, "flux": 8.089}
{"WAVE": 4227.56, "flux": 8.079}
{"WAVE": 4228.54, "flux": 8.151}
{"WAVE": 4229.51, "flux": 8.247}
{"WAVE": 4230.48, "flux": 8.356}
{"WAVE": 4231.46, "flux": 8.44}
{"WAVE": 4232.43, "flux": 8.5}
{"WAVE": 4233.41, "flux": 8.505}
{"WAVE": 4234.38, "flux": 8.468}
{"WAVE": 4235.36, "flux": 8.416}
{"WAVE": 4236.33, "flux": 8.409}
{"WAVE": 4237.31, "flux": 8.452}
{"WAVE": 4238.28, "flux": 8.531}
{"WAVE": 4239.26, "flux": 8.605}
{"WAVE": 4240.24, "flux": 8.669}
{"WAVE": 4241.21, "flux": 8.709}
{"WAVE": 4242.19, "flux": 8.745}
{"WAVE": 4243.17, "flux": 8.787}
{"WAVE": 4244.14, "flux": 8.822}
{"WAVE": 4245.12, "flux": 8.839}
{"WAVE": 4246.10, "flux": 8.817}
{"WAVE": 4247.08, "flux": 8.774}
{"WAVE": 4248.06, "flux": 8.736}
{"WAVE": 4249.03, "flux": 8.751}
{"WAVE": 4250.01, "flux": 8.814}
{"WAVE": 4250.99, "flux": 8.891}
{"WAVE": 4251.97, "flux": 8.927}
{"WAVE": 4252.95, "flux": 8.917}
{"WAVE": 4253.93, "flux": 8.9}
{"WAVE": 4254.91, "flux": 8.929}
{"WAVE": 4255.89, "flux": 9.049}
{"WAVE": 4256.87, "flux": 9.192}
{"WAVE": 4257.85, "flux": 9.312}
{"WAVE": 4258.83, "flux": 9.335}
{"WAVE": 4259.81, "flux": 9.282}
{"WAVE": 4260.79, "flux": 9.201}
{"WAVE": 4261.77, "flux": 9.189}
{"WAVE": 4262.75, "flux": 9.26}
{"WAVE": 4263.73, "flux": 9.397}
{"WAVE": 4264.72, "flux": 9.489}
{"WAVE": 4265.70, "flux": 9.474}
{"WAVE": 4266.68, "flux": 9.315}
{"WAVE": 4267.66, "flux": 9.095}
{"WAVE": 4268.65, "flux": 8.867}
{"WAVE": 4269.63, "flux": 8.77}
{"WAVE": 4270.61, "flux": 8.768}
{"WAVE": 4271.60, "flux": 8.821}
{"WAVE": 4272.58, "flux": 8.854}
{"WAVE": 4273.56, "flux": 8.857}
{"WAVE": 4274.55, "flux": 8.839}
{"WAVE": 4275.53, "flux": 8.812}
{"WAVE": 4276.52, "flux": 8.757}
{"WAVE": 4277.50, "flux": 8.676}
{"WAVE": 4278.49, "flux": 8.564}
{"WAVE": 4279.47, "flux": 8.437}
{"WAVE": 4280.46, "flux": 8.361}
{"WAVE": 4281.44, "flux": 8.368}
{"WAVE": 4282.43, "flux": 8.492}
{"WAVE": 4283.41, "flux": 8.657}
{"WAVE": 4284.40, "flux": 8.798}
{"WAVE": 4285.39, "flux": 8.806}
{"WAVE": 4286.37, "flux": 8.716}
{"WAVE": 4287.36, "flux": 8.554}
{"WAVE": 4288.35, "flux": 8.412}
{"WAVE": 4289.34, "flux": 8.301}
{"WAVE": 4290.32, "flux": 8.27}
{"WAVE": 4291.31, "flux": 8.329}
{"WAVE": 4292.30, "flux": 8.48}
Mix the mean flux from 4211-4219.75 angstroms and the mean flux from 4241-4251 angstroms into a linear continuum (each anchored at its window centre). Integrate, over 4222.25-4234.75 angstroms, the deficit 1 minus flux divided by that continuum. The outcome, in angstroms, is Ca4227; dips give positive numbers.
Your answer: 1.0 angstroms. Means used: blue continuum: 9.28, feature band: 8.36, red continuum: 8.78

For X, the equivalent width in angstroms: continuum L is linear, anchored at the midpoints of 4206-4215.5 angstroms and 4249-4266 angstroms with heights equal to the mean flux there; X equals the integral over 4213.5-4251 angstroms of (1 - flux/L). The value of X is 1.99 angstroms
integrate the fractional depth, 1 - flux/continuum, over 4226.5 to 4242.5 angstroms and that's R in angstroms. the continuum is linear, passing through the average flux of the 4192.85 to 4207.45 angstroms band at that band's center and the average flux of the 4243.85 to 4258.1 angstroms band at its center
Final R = 0.6 angstroms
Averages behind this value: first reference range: 8.55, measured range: 8.44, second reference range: 8.9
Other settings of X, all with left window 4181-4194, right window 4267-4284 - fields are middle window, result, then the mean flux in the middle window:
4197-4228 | -0.84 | 8.85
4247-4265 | -0.81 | 9.07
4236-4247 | -0.03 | 8.67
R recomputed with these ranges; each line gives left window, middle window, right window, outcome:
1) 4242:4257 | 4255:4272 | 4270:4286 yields -0.75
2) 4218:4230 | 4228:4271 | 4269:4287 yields -1.15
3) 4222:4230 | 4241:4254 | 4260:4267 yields 0.12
